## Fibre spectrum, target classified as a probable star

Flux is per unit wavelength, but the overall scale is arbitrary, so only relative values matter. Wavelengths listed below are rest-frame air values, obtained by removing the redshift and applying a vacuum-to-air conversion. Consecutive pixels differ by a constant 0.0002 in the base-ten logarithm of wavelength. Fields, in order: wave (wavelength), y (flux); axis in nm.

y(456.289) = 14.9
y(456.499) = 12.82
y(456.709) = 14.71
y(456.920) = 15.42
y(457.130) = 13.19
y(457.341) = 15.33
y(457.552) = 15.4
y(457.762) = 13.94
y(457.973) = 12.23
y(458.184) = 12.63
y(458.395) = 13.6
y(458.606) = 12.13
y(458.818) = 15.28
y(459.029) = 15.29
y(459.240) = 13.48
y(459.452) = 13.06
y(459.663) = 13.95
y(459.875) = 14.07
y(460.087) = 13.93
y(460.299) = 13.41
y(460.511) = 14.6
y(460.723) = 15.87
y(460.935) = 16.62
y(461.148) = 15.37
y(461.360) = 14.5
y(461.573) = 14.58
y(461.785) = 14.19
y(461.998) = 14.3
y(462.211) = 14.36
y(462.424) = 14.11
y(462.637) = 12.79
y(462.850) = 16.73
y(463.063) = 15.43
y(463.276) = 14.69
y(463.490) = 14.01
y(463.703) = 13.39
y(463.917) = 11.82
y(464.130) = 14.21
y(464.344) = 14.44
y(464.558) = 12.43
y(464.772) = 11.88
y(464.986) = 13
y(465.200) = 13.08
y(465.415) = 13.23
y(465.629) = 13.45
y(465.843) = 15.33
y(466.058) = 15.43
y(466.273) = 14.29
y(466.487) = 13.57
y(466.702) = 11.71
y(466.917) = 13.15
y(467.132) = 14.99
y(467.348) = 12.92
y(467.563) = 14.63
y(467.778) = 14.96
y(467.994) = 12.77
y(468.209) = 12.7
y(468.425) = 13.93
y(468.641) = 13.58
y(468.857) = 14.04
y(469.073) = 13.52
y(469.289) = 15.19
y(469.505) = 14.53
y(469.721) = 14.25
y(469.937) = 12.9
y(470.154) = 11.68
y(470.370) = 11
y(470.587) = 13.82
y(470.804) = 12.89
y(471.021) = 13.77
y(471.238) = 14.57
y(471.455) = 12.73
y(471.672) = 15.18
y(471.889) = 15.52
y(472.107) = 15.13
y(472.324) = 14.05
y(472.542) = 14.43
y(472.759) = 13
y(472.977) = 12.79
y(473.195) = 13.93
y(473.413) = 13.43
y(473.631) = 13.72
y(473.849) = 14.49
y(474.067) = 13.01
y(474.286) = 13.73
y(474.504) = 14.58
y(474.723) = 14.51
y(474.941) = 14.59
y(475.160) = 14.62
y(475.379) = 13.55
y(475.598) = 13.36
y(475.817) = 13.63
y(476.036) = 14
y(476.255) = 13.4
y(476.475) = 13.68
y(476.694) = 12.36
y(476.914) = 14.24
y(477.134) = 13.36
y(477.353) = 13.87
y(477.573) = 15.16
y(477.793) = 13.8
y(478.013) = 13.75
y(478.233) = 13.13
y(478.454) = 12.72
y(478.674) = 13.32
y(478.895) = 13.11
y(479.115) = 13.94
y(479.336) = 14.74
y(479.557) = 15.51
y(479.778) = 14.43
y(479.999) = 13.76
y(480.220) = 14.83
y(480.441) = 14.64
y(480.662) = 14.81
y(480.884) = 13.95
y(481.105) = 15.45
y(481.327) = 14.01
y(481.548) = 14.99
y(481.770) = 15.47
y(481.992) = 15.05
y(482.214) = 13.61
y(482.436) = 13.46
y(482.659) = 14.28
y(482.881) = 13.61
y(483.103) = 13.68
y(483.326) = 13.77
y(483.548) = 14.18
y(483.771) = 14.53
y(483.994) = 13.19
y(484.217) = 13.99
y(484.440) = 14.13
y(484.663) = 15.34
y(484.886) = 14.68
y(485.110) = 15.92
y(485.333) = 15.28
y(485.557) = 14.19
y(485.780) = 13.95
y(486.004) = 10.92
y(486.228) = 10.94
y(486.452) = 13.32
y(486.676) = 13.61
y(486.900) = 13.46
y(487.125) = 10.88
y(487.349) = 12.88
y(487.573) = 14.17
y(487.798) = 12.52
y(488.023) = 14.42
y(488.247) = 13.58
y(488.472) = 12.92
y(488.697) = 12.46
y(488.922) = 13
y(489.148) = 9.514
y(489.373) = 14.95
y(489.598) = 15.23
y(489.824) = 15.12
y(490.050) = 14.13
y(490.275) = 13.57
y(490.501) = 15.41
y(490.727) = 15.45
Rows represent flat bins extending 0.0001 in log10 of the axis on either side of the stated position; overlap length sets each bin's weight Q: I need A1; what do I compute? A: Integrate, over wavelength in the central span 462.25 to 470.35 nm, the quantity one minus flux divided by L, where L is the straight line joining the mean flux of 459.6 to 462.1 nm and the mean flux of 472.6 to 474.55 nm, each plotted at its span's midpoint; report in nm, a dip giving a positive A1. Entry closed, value 0.27 nm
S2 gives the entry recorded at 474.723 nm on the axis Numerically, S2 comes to 14.51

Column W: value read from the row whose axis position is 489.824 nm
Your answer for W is 15.12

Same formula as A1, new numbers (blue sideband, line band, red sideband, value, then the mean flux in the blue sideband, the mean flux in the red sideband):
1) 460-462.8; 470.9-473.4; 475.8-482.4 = 0.04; 14.6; 14.1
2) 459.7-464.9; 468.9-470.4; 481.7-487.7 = 0.07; 14.2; 13.8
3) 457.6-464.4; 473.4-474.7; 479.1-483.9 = 0.04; 14.2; 14.4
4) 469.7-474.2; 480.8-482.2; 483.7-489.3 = -0.14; 13.6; 13.4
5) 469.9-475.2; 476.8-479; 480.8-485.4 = 0.07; 13.8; 14.4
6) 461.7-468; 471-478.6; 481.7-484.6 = 0.05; 13.9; 14.1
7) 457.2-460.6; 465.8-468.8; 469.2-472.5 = 0.00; 13.9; 13.8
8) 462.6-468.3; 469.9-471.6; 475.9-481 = 0.11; 13.8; 13.9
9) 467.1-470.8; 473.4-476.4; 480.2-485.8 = 0.00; 13.6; 14.4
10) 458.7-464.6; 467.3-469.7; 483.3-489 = 0.03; 14.3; 13.5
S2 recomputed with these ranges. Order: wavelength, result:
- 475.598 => 13.36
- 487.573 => 14.17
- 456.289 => 14.9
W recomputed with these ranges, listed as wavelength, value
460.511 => 14.6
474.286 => 13.73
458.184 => 12.63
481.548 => 14.99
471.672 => 15.18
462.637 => 12.79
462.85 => 16.73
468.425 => 13.93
